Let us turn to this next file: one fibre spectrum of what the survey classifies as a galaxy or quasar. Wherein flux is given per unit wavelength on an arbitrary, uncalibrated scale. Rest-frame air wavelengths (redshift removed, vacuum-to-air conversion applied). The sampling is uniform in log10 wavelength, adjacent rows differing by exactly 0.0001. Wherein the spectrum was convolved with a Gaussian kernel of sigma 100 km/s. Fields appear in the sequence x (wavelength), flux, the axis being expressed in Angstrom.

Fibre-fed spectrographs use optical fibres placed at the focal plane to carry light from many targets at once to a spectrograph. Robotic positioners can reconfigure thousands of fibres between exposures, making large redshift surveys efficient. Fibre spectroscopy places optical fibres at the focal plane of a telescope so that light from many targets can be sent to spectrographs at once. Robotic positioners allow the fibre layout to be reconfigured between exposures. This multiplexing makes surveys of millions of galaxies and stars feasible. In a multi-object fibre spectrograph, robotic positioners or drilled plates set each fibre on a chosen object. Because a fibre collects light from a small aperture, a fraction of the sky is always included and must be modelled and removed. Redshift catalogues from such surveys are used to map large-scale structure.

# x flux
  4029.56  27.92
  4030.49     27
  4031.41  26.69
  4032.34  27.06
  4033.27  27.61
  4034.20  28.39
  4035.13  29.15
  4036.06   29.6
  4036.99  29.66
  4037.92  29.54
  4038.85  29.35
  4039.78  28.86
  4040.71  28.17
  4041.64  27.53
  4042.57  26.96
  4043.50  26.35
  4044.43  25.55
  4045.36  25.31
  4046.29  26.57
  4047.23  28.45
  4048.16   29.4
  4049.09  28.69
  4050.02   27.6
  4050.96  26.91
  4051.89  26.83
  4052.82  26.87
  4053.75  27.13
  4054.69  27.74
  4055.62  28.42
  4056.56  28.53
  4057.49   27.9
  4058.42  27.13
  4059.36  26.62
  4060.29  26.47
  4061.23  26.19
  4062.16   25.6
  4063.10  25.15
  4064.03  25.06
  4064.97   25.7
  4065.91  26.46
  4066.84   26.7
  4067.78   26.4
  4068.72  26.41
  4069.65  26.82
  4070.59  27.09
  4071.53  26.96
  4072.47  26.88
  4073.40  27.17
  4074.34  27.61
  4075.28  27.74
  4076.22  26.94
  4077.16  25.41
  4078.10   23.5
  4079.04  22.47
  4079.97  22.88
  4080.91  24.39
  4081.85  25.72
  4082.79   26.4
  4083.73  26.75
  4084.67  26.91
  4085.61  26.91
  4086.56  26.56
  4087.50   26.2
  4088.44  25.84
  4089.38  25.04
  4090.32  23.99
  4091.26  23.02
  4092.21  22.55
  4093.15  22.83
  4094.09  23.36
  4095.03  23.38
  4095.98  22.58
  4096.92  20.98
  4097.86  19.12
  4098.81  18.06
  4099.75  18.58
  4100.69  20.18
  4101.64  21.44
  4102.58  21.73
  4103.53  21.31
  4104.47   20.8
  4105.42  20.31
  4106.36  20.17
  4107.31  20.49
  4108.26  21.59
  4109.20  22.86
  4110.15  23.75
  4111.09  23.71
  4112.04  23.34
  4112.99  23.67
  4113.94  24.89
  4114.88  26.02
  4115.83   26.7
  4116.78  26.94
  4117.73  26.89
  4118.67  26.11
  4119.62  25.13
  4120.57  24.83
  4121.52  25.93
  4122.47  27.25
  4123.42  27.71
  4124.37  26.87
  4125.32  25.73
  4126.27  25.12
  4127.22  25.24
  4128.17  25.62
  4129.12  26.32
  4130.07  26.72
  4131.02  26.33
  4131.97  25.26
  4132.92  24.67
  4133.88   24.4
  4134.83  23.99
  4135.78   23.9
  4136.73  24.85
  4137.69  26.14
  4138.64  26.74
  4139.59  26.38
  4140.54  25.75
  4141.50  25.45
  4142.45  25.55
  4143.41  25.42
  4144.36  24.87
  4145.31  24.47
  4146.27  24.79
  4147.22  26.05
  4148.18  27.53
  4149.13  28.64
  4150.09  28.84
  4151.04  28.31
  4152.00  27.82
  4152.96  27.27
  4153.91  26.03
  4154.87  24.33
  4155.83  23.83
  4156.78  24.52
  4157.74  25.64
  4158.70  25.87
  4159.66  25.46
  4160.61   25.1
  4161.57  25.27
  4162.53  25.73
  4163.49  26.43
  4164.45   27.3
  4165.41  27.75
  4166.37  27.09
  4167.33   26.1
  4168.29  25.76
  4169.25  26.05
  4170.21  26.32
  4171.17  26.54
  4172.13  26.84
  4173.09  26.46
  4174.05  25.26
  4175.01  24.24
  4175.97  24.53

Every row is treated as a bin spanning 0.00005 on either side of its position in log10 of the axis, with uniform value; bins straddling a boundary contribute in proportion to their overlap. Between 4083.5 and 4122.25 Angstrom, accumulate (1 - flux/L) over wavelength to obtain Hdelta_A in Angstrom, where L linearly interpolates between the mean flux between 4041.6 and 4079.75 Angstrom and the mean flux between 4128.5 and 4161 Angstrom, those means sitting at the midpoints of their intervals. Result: 4.1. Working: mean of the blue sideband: 26.7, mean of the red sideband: 25.8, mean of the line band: 23.5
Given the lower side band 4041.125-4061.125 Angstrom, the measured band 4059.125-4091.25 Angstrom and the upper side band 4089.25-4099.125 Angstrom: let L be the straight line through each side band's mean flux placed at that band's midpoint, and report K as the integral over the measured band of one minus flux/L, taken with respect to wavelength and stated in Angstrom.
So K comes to -1.98 Angstrom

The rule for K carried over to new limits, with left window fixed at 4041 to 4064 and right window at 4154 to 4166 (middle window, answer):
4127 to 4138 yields 0.3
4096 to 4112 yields 3.2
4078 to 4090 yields 0.6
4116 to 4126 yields -0.1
